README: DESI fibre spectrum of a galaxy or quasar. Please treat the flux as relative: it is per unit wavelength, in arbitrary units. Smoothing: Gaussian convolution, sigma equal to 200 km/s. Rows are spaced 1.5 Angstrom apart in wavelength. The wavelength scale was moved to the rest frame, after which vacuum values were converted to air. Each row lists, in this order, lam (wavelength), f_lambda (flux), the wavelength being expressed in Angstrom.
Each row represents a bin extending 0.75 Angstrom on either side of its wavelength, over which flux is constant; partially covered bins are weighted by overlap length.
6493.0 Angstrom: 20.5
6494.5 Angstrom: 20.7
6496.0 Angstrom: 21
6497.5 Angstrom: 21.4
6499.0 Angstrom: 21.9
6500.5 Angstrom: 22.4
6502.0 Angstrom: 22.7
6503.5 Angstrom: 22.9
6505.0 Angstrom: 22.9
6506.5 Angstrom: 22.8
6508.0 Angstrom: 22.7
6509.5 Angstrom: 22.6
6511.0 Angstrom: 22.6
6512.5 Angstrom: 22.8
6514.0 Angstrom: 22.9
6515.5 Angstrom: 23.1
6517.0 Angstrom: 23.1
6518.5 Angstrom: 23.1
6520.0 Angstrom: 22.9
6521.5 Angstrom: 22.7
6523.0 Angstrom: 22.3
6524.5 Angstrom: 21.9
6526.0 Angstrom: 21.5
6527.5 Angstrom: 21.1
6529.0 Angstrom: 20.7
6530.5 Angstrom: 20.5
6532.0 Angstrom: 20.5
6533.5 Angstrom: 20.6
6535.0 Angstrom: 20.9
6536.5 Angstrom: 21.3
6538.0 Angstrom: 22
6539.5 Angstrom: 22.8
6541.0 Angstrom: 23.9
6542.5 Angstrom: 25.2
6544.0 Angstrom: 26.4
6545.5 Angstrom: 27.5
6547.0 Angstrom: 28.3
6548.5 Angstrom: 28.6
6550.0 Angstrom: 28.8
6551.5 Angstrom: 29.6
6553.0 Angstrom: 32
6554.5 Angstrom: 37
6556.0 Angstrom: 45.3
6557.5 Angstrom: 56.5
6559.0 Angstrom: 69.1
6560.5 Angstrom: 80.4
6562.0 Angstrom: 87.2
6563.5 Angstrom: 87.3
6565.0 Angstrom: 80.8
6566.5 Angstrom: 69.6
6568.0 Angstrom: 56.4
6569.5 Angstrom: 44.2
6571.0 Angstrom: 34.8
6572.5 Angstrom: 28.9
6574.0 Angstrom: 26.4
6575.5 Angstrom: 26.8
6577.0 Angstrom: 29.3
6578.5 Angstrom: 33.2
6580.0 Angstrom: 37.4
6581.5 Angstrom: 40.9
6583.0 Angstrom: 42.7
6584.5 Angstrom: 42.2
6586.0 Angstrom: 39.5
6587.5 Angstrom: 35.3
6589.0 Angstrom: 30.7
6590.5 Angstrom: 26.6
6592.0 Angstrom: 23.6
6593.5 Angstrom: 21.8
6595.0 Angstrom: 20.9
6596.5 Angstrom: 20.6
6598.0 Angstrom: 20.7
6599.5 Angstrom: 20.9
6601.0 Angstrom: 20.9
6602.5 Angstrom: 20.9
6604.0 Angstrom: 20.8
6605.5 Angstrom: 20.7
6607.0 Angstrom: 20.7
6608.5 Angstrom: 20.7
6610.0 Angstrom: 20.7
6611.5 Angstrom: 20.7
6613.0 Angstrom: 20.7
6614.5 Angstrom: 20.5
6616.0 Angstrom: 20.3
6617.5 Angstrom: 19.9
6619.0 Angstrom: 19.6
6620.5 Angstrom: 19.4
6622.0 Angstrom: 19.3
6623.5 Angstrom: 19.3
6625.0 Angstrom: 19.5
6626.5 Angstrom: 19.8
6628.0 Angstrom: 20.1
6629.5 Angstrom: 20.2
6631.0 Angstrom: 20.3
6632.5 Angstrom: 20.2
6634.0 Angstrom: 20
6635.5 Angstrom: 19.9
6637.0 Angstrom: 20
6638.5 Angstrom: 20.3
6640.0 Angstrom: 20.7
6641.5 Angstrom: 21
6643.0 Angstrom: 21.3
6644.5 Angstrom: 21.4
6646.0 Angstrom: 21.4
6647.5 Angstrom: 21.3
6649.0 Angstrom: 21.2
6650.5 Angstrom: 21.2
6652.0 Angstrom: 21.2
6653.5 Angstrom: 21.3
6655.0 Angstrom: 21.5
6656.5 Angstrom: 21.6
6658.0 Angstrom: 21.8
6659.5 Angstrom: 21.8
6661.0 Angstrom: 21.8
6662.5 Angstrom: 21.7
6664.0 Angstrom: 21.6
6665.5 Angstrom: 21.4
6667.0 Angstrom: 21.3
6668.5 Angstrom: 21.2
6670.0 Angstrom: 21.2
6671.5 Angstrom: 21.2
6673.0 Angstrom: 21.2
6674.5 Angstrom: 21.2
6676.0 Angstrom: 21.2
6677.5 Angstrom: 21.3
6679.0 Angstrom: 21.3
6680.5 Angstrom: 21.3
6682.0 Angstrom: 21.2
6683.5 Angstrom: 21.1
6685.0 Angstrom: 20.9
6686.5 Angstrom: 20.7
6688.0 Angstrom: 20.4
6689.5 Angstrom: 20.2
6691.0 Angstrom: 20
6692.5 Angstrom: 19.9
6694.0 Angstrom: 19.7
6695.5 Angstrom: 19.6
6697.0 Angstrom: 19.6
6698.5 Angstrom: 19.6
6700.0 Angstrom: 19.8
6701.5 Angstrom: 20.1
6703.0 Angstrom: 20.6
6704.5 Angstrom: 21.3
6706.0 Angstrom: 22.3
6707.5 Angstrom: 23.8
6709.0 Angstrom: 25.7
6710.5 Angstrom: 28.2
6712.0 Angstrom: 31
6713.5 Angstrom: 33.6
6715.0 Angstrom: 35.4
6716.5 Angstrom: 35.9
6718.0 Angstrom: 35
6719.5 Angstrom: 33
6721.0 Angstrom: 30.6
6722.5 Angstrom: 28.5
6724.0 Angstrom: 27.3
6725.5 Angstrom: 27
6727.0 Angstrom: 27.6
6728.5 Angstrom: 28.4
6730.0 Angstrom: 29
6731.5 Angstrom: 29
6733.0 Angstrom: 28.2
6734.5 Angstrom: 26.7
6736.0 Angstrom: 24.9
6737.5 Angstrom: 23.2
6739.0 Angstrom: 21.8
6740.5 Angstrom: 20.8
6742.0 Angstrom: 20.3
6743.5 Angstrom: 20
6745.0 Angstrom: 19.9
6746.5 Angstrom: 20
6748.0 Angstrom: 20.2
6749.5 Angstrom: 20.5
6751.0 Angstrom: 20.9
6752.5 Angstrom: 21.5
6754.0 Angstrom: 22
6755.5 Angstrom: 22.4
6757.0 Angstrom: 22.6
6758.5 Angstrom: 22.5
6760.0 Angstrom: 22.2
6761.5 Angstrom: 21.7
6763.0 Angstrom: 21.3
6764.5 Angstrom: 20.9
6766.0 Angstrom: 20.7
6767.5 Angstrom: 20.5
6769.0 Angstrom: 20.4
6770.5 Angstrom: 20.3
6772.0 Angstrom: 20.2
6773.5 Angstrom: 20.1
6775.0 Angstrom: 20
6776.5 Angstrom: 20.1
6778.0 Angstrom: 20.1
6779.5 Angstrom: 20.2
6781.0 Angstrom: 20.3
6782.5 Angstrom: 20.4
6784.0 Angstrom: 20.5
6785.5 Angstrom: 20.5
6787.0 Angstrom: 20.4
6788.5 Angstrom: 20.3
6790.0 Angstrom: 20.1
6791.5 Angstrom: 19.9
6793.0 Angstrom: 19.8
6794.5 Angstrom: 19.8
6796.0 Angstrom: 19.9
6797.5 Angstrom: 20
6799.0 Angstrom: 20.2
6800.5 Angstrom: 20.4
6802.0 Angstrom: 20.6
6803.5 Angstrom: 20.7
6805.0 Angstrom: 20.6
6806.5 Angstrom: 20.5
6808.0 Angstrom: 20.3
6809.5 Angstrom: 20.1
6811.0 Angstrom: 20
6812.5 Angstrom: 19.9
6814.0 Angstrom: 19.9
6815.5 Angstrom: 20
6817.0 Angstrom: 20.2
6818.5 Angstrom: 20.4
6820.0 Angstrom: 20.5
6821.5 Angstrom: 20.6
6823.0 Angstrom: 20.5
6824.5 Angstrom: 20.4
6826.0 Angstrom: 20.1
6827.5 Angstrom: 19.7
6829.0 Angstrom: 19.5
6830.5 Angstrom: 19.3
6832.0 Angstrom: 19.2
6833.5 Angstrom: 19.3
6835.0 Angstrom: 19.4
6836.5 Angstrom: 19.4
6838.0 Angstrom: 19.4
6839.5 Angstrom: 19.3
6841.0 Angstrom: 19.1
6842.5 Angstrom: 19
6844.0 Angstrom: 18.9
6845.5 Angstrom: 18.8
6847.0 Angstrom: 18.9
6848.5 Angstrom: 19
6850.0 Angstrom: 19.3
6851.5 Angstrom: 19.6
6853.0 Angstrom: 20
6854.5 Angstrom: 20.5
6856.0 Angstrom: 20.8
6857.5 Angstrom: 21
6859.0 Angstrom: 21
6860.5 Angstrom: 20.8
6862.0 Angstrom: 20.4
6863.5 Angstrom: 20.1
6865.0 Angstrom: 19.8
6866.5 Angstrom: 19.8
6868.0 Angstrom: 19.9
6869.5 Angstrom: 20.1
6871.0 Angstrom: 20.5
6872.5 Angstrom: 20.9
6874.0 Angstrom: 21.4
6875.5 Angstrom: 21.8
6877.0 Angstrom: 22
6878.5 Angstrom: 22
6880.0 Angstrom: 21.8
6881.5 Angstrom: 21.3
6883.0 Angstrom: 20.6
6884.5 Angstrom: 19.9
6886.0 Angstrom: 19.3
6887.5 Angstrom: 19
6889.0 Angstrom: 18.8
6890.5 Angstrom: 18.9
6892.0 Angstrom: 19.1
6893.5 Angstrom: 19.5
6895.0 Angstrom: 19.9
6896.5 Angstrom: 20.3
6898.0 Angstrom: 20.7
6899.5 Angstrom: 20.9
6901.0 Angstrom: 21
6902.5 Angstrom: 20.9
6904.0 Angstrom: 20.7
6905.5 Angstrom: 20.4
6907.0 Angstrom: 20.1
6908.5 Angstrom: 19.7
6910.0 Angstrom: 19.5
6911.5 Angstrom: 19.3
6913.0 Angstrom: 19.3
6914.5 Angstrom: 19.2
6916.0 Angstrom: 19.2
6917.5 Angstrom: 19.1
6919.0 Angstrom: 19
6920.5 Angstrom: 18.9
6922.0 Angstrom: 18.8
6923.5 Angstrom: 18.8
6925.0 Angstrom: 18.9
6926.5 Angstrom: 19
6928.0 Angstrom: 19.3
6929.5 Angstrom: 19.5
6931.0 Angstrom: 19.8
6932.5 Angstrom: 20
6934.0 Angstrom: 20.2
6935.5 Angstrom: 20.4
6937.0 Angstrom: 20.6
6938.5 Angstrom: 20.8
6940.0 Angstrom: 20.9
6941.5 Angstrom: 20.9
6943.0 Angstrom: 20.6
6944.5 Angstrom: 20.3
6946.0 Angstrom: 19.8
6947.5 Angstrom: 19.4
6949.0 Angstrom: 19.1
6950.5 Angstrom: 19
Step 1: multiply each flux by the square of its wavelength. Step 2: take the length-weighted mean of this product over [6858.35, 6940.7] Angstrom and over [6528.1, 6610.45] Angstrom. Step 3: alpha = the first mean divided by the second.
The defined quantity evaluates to 0.65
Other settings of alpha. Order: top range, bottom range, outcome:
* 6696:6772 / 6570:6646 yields 1.04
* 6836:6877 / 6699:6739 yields 0.76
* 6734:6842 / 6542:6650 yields 0.71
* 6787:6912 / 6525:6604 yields 0.63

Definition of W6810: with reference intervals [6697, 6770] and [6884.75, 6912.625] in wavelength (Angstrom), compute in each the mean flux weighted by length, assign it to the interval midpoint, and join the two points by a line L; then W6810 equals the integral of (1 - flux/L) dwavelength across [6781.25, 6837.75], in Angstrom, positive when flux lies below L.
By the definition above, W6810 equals 5.76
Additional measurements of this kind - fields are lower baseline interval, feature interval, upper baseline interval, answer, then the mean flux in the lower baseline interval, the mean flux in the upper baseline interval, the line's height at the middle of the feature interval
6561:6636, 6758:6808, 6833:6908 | 6.3 Angstrom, 30.5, 20.1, 23.4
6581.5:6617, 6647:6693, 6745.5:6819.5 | 4.4 Angstrom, 25.2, 20.5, 23.4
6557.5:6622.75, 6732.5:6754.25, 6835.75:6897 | 3.8 Angstrom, 34.8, 20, 26.6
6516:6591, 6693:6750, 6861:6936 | 5.8 Angstrom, 35.7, 20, 28.1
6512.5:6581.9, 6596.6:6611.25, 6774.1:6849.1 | 5.1 Angstrom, 35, 19.9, 31.7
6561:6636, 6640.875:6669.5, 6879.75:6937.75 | 7.1 Angstrom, 30.5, 19.8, 28.5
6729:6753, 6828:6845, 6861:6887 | 1.7 Angstrom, 23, 20.7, 21.3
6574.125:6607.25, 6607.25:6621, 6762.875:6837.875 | 3.5 Angstrom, 28.1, 20.2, 27.2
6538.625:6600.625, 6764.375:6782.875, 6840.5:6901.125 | 4.1 Angstrom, 38.6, 20.2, 26.1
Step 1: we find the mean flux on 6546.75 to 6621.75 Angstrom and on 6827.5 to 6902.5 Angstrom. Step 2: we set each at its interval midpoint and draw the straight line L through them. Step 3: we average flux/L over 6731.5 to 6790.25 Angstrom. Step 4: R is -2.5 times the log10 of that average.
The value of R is 0.19 mag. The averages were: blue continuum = 35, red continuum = 20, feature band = 21.4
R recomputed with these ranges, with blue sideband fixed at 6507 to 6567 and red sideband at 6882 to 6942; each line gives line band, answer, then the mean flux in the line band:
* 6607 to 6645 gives 0.436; 20.2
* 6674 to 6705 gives 0.335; 20.5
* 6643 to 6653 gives 0.352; 21.3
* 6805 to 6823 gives 0.156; 20.2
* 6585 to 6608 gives 0.270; 24.5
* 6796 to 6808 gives 0.168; 20.4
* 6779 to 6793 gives 0.201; 20.3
